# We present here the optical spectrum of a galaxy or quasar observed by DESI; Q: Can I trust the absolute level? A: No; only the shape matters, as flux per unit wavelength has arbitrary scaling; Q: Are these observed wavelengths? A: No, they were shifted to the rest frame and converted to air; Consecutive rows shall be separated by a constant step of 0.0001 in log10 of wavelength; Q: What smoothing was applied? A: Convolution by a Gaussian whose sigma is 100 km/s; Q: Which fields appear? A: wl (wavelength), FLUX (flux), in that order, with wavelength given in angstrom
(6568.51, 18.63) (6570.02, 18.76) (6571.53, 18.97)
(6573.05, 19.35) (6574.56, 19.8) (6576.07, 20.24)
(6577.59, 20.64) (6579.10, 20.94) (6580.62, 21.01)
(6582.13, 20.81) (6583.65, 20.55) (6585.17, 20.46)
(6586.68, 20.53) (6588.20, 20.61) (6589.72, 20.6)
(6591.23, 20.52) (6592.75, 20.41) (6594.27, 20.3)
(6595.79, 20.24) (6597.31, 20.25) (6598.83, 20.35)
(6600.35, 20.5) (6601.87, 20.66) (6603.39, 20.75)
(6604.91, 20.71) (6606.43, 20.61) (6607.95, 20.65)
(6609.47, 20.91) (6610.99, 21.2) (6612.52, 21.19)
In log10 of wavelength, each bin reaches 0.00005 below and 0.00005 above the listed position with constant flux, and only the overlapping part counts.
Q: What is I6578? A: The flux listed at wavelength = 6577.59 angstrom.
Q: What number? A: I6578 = 20.64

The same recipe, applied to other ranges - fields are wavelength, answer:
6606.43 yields 20.61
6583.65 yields 20.55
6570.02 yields 18.76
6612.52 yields 21.19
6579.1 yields 20.94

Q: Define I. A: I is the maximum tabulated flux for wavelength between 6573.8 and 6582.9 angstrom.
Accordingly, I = 21.01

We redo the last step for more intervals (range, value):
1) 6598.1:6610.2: 20.91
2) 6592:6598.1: 20.41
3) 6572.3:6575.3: 19.8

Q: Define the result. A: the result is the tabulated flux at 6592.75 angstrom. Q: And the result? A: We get 20.41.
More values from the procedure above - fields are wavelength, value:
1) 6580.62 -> 21.01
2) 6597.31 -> 20.25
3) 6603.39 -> 20.75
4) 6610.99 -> 21.2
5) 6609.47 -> 20.91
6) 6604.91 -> 20.71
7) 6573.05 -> 19.35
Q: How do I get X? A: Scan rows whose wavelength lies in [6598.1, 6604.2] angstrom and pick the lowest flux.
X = 20.35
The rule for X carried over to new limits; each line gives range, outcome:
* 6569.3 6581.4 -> 18.76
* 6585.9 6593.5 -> 20.41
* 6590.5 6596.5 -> 20.24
